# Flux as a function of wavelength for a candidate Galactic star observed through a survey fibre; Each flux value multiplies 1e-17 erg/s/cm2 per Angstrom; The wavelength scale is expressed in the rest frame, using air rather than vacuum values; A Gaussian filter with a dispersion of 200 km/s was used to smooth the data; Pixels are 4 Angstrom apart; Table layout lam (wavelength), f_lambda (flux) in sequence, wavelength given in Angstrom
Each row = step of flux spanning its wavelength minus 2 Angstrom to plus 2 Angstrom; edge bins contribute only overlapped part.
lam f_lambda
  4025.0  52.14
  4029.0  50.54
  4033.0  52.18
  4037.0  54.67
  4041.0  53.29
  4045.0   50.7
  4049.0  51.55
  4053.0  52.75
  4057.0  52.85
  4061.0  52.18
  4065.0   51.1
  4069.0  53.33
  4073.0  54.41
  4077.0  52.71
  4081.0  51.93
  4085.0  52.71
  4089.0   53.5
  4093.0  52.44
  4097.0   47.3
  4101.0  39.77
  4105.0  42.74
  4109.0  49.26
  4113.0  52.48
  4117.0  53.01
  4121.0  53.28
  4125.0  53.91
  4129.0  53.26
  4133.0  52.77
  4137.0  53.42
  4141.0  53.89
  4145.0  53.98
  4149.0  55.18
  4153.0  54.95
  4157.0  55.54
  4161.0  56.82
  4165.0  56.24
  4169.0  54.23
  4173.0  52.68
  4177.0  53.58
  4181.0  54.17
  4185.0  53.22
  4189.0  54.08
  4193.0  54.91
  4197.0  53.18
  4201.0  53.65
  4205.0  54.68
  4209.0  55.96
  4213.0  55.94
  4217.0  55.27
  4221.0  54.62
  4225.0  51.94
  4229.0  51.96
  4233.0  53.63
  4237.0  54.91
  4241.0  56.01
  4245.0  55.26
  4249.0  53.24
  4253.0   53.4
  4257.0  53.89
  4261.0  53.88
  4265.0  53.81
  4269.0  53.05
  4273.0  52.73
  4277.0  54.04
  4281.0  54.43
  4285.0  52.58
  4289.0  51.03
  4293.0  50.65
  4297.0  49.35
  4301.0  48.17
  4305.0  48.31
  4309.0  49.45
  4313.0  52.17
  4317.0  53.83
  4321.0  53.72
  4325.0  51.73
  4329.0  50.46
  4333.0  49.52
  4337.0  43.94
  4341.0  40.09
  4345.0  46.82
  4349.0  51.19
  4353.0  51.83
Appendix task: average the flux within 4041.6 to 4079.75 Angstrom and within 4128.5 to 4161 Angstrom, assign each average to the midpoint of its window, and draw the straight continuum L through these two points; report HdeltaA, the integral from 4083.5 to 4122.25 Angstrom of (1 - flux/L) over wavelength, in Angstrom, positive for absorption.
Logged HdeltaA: 2.79 Angstrom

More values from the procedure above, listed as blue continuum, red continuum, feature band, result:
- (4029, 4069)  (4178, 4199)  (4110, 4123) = 0.1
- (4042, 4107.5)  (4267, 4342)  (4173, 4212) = -2.6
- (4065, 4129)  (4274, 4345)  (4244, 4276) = -2.1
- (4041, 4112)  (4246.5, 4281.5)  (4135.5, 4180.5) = -2.2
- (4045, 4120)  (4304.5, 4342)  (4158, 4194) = -2.9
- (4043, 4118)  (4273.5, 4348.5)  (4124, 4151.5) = -1.7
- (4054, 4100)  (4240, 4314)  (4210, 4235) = -0.8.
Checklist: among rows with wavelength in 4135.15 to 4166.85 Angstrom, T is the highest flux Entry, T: 56.82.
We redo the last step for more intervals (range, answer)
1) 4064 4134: 54.41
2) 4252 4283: 54.43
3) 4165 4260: 56.24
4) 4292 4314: 52.17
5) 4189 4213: 55.96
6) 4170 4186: 54.17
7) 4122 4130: 53.91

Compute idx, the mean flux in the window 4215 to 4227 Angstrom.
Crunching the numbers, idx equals 53.9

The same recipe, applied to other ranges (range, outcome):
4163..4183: 54.2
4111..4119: 52.7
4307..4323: 52.3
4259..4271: 53.6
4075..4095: 52.7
